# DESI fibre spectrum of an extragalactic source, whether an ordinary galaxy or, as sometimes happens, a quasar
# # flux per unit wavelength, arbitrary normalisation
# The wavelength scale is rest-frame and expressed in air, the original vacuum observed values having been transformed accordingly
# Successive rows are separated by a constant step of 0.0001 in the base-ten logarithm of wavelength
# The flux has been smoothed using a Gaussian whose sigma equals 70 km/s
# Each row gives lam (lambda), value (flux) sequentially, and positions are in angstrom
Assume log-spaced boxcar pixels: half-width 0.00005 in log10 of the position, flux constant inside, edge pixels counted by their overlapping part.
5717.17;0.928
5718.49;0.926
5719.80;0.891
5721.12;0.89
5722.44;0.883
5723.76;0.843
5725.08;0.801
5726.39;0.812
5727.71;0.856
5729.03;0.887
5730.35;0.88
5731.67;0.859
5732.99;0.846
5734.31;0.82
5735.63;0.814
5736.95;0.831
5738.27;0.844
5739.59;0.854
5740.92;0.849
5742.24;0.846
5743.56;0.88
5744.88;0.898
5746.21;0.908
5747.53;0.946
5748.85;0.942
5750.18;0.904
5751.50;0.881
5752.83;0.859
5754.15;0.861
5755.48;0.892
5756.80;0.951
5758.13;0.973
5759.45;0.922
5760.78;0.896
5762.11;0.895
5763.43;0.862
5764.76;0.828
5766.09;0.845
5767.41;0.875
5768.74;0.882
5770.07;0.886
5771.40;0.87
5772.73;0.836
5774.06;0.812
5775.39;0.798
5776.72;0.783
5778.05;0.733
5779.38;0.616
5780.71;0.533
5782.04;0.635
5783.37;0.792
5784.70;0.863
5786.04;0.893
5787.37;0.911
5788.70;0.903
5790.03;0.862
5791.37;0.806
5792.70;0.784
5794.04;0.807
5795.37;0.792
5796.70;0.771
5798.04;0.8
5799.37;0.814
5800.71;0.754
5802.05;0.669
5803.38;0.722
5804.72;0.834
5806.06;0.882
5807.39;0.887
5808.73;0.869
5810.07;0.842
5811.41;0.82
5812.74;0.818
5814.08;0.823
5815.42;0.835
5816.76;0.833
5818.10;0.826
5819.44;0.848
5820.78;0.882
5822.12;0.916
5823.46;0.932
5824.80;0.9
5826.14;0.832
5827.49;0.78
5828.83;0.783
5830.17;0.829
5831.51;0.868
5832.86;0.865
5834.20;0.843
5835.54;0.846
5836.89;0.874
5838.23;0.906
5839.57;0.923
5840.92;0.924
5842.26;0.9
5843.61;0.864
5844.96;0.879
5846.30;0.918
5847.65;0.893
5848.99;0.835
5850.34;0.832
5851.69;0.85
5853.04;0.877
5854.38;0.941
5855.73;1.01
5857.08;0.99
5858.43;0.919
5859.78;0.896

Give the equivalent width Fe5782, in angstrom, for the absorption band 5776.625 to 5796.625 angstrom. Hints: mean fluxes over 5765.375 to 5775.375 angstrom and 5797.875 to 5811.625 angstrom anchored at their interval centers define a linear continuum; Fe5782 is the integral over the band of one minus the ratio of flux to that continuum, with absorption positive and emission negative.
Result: 1.2 angstrom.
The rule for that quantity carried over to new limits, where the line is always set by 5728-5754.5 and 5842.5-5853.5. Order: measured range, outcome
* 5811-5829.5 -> 0.5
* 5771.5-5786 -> 2.0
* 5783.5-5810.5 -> 1.5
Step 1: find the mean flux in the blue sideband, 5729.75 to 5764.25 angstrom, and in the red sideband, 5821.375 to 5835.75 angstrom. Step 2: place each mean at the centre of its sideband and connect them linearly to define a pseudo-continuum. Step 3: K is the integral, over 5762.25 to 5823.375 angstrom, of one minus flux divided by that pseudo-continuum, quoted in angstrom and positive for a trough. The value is 3.51 angstrom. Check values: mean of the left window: 0.881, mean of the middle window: 0.816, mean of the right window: 0.854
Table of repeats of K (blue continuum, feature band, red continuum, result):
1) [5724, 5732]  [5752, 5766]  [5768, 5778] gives -0.92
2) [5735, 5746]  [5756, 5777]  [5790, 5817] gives -0.90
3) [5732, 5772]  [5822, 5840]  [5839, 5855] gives 0.47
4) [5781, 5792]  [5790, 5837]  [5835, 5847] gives 1.62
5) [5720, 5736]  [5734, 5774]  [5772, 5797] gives -2.77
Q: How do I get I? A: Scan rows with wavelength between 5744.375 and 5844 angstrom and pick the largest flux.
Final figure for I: 0.973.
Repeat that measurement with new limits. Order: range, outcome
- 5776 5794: 0.911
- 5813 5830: 0.932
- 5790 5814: 0.887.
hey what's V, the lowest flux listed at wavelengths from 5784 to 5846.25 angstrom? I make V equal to 0.669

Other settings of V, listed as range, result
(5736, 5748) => 0.831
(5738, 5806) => 0.533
